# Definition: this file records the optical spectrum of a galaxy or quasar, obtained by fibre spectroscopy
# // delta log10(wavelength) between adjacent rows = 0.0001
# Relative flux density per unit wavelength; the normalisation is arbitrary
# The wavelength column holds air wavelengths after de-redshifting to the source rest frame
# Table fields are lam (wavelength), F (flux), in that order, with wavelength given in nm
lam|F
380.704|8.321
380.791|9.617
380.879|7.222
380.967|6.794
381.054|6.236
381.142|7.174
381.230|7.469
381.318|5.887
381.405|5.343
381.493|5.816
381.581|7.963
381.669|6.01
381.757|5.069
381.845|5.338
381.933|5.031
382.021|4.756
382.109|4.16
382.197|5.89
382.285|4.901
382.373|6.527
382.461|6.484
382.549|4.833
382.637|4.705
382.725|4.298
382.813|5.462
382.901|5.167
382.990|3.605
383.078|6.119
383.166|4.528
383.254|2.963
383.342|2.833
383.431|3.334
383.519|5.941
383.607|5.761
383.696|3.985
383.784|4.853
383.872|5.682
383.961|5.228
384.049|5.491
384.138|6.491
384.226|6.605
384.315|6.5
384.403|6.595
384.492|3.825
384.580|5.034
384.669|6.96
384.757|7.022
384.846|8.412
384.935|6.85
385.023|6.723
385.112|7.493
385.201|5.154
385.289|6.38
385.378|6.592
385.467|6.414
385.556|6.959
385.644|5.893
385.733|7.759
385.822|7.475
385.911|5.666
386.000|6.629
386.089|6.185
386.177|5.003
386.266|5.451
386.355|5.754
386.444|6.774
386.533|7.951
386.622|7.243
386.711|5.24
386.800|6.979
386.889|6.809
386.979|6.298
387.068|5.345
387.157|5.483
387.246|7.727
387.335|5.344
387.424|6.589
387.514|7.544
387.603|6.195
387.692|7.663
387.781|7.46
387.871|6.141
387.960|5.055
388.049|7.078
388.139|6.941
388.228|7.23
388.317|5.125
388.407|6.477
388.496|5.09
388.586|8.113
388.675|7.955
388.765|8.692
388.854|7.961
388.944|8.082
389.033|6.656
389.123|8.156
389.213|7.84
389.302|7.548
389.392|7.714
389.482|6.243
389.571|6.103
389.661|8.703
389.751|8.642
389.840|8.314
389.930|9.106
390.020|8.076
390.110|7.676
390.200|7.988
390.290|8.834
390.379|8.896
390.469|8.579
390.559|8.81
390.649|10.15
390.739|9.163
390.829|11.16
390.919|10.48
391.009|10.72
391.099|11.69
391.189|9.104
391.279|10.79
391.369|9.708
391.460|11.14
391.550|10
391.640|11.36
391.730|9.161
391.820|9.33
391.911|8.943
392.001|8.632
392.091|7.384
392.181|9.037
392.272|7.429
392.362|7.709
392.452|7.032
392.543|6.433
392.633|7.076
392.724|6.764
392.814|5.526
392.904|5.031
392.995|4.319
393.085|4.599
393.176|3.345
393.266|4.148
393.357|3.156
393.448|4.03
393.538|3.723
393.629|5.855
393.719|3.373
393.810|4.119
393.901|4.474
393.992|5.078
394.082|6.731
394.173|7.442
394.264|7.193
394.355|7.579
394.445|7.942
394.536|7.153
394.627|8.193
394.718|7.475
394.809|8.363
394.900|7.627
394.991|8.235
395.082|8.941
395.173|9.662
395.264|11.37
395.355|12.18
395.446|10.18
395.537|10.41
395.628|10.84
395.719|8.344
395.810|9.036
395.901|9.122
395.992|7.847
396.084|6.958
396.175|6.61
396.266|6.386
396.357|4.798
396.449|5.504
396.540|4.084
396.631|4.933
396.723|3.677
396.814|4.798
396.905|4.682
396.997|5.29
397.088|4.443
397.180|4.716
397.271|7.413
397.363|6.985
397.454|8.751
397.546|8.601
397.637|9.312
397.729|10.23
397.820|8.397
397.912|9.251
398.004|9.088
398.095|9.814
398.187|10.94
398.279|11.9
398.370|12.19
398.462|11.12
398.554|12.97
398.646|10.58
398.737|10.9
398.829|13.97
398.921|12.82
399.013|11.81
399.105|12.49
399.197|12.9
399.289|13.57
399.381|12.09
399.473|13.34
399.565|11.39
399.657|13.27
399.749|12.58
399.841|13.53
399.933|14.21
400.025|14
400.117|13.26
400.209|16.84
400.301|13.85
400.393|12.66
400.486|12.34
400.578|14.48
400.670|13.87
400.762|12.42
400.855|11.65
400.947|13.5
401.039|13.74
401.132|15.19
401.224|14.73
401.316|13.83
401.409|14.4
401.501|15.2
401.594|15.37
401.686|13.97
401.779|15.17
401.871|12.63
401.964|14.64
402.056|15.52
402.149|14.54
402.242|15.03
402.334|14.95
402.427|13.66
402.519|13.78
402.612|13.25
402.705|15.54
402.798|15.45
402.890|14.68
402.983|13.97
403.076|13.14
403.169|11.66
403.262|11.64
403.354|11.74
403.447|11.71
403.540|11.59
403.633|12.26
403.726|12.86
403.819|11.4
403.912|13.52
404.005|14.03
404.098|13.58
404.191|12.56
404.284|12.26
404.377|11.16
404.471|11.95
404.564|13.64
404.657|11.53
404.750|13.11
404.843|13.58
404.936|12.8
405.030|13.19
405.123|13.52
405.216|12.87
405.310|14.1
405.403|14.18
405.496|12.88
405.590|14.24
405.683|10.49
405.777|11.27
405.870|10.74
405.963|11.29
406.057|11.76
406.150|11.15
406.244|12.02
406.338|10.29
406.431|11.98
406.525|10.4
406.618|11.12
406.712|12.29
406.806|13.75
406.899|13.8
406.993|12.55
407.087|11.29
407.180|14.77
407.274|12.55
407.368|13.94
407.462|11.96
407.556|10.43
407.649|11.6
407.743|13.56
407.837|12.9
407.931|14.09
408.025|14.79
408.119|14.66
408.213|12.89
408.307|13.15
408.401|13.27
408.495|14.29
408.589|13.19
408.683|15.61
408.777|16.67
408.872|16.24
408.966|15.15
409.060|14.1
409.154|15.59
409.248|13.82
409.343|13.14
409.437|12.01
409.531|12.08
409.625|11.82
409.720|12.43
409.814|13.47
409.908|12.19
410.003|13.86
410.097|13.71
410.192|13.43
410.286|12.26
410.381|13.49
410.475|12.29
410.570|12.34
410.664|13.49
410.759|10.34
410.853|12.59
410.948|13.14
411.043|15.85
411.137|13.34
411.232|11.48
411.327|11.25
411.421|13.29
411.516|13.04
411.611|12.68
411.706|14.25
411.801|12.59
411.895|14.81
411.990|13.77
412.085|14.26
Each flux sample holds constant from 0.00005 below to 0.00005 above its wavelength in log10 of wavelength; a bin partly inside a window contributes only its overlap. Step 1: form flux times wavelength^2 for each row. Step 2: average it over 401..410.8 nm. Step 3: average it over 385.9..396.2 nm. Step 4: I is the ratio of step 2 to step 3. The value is 1.89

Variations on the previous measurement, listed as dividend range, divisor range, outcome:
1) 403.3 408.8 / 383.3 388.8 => 2.24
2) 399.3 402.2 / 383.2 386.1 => 2.53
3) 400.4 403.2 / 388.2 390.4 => 1.96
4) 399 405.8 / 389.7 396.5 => 1.79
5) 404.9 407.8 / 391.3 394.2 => 1.99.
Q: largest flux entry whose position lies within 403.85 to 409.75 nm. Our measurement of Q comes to 16.67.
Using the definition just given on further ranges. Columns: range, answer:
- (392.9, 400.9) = 16.84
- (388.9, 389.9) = 8.703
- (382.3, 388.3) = 8.412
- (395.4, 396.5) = 10.84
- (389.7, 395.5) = 12.18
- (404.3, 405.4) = 14.1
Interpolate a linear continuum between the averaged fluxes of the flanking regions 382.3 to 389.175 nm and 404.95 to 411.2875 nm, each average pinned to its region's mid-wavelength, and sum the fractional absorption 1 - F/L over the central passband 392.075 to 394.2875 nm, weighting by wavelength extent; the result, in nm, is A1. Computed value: 0.737 nm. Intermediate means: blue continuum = 6.17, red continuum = 13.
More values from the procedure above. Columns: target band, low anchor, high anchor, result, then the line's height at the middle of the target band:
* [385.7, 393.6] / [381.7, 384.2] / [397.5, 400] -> 0.37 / 7.81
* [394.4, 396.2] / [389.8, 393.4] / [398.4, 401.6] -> 0.27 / 10.4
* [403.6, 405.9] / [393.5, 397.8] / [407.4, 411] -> -0.29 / 11.3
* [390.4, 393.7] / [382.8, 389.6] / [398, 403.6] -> 0.42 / 9.08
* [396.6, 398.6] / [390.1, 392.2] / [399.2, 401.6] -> 0.69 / 12.4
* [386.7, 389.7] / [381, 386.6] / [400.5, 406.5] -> 0.23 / 7.45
